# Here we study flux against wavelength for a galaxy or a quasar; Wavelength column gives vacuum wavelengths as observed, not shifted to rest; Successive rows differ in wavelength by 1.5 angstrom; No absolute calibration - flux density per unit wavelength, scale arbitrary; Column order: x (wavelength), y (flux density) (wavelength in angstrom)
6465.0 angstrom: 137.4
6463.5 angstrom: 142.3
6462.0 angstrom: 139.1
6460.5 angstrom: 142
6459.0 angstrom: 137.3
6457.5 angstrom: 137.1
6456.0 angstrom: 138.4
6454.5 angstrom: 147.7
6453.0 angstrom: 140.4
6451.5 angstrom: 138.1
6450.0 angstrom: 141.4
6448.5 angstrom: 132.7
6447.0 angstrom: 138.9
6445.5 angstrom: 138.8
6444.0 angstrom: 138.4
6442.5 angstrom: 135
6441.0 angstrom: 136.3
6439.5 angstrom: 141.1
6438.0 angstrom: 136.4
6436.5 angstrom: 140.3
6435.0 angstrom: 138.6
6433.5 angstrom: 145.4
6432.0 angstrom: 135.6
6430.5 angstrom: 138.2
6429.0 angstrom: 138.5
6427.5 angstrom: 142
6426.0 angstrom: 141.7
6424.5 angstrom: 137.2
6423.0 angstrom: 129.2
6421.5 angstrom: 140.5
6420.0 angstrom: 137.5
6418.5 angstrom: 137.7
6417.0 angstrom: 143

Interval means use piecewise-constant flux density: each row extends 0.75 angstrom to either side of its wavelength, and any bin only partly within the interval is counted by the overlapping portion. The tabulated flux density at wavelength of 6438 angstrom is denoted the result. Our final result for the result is 136.4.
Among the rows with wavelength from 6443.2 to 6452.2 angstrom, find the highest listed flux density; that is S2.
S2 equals 141.4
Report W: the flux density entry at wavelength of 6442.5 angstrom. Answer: 135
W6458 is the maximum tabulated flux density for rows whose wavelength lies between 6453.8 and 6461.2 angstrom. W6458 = 147.7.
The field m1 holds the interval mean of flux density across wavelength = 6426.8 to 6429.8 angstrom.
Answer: 140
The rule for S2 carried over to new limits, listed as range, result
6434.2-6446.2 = 141.1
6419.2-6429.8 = 142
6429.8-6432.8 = 138.2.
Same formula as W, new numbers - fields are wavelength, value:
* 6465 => 137.4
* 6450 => 141.4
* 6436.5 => 140.3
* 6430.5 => 138.2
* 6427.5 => 142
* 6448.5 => 132.7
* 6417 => 143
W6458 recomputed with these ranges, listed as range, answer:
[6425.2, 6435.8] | 145.4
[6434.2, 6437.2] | 140.3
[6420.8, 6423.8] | 140.5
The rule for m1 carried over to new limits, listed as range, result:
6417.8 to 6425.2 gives 136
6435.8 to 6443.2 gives 138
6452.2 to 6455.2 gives 144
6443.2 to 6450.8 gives 138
